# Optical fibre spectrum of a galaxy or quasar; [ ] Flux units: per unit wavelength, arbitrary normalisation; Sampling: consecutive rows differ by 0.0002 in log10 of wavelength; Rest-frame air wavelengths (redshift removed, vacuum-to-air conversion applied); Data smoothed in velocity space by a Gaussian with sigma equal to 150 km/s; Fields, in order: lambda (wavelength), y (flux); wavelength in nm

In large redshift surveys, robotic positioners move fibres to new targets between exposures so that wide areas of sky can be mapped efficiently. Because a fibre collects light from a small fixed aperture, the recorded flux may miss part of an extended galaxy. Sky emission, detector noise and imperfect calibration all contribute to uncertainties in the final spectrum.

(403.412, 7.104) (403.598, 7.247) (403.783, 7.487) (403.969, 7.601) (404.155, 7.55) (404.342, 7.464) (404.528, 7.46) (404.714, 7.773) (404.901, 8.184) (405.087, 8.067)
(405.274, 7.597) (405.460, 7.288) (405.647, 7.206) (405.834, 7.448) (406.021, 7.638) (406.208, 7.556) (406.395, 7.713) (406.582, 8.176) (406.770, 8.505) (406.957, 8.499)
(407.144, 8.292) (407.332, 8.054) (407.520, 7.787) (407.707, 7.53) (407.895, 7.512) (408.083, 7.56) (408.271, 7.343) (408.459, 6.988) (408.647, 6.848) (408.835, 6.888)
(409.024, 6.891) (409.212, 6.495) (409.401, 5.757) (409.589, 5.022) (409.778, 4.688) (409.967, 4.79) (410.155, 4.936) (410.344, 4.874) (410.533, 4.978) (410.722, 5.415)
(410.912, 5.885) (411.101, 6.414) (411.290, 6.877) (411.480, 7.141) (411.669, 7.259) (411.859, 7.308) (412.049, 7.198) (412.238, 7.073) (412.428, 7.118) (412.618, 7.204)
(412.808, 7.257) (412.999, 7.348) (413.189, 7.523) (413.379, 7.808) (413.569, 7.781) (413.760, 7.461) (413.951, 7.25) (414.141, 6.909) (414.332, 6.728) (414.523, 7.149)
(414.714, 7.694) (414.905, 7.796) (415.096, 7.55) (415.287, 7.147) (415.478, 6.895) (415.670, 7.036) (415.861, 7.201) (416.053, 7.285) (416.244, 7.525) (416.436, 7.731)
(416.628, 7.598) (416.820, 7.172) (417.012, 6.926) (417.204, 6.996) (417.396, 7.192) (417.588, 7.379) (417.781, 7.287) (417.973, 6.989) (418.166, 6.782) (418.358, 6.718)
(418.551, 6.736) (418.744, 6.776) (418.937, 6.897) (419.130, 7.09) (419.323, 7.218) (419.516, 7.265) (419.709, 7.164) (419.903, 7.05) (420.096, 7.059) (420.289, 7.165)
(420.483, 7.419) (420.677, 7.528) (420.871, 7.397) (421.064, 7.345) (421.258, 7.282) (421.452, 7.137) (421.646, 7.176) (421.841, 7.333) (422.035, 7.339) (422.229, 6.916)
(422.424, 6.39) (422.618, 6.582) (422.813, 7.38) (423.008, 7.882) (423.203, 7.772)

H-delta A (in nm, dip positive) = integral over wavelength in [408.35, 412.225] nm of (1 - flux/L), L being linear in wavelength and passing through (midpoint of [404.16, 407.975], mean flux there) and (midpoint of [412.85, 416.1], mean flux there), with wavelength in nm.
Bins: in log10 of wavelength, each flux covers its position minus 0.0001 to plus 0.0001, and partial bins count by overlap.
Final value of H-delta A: 0.71 nm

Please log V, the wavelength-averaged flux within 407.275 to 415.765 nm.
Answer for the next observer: 6.82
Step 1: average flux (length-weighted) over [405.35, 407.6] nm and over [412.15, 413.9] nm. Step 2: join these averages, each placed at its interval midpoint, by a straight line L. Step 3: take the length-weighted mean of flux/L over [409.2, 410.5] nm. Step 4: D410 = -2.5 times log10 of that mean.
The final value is 0.43 mag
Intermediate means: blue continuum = 7.85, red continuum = 7.39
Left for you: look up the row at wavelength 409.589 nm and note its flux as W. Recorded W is 5.022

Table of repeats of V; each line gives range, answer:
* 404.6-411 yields 6.94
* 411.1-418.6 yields 7.22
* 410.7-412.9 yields 6.89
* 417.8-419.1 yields 6.86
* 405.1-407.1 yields 7.79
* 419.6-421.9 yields 7.25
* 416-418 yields 7.29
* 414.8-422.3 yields 7.19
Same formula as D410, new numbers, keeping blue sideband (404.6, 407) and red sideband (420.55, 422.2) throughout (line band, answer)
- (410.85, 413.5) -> 0.07 mag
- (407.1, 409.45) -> 0.07 mag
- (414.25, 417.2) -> 0.03 mag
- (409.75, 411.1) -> 0.42 mag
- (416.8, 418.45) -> 0.06 mag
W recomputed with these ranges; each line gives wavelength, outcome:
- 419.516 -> 7.265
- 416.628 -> 7.598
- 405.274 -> 7.597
